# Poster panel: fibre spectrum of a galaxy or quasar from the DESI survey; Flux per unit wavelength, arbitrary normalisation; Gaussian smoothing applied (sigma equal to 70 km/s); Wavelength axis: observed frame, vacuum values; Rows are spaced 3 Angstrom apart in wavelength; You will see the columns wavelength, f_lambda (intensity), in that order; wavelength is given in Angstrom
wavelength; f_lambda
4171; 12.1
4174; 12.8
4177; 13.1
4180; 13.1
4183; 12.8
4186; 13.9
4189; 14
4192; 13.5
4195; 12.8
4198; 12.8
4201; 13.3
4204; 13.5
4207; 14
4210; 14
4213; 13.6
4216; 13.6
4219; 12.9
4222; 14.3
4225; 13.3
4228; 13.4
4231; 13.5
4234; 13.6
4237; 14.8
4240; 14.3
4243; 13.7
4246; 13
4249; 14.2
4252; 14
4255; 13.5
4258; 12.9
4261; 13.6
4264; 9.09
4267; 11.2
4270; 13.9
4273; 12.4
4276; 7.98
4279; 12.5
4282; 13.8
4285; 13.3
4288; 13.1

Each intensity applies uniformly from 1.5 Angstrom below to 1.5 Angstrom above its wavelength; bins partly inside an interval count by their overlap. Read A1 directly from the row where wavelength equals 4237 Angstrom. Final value 14.8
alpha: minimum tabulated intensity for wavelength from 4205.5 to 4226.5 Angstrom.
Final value 12.9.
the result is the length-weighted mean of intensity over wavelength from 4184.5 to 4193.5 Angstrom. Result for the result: 13.8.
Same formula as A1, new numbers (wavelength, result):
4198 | 12.8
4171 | 12.1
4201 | 13.3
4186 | 13.9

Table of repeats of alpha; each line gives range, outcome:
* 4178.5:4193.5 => 12.8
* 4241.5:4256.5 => 13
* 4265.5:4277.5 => 7.98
